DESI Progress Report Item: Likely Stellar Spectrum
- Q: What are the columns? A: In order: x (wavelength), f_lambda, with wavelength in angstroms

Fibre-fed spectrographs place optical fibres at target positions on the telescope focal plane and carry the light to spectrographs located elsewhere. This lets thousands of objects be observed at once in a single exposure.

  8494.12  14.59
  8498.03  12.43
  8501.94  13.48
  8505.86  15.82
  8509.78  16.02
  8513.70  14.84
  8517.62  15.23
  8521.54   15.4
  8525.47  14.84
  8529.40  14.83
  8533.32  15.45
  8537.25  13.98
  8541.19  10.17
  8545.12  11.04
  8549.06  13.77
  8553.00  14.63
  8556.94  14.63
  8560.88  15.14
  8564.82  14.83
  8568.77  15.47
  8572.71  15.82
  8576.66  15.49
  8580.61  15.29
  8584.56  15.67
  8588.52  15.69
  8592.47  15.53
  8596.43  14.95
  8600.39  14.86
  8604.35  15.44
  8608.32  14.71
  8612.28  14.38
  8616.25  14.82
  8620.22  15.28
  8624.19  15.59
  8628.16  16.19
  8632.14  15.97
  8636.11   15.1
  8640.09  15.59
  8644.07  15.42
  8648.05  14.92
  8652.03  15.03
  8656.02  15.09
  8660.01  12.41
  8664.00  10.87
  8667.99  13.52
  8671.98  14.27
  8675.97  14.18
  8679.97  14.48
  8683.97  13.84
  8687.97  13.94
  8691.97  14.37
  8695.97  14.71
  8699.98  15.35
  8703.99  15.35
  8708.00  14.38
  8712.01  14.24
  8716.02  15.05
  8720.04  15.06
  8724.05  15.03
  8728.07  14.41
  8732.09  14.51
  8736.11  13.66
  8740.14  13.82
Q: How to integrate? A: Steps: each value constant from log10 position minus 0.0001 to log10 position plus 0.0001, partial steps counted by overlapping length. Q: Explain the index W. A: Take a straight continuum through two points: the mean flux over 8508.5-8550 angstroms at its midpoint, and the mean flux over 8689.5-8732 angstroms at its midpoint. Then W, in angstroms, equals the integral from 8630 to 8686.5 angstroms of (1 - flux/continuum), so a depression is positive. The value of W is 1.0 angstroms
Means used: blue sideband 14.1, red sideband 14.8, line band 14.3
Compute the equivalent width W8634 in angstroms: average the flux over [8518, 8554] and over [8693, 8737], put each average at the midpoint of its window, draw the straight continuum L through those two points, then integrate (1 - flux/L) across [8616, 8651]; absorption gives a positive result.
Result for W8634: -2.8 angstroms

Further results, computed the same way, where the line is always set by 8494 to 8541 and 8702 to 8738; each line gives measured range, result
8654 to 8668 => 1.6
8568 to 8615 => -2.1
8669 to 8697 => 0.8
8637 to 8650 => -0.6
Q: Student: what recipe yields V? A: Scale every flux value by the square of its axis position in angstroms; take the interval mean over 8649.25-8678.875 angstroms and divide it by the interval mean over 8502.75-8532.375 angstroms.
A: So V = 0.93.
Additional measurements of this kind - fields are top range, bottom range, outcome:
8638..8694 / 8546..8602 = 0.96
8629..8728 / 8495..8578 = 1.04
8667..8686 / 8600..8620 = 0.96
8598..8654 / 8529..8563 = 1.13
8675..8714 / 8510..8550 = 1.07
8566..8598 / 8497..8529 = 1.06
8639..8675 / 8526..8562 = 1.05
